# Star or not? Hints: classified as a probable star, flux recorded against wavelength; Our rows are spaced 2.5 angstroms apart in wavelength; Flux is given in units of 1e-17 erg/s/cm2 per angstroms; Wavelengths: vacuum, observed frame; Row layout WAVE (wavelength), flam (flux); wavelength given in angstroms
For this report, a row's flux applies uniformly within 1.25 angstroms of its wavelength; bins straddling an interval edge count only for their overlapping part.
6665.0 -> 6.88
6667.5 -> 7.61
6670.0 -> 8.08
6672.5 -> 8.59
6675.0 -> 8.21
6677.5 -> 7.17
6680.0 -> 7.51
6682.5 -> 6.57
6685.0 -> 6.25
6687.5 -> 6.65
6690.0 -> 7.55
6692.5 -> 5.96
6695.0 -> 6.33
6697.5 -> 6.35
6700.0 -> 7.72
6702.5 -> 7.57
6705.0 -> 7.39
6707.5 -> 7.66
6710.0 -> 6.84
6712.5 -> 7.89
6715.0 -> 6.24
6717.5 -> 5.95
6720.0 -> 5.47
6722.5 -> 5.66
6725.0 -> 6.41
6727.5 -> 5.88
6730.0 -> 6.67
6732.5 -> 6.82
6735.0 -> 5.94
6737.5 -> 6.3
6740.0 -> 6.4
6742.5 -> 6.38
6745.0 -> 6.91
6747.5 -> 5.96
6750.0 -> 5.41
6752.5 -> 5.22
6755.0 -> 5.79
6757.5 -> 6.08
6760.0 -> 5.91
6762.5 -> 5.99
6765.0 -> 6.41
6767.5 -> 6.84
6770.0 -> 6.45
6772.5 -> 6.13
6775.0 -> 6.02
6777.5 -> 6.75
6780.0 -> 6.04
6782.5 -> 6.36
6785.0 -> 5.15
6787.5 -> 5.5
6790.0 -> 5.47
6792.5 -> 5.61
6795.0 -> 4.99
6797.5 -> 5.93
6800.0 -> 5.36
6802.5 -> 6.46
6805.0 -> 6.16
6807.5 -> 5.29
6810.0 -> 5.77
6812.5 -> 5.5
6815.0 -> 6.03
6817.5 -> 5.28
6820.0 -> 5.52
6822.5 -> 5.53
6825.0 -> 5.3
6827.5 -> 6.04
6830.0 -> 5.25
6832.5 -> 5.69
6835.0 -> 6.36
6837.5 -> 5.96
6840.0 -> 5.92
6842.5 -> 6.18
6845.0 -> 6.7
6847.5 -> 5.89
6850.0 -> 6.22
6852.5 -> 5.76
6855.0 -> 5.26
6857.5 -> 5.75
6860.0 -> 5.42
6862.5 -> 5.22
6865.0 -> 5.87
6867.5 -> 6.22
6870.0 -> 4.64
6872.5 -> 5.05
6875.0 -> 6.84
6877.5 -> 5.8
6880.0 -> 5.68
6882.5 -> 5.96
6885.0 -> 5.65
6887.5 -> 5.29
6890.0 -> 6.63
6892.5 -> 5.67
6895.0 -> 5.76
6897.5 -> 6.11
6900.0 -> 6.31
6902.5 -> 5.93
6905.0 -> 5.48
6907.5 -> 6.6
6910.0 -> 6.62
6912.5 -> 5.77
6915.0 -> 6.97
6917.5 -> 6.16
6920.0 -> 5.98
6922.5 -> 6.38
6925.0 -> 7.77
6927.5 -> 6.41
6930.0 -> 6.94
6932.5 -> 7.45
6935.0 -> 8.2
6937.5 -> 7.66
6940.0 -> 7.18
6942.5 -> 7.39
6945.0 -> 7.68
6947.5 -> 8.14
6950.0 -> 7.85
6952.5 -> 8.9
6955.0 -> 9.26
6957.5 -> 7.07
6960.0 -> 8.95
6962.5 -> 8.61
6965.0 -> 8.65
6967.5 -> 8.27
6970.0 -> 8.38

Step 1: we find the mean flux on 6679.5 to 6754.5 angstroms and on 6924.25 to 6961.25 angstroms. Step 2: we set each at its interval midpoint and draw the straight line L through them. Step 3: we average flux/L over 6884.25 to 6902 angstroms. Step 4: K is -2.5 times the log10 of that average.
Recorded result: 0.26 mag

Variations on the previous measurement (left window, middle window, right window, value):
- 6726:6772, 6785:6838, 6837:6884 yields 0.06 mag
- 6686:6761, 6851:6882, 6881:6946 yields 0.16 mag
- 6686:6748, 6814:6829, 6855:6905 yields 0.09 mag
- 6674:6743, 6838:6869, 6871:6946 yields 0.11 mag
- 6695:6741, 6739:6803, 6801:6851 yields 0.05 mag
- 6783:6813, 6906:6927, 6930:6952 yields 0.13 mag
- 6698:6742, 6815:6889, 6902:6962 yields 0.22 mag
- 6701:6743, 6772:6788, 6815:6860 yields 0.03 mag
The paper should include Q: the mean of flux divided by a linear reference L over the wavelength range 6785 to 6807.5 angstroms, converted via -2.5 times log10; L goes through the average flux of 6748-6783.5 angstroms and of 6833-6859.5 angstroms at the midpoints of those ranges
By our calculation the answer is 0.08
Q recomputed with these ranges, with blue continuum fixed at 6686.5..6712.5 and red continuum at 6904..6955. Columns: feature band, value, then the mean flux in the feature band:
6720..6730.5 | 0.17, 6.04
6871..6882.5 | 0.22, 5.83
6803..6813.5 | 0.23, 5.74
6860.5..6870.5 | 0.27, 5.55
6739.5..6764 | 0.18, 6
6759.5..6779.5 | 0.12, 6.32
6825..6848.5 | 0.19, 5.96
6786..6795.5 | 0.29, 5.42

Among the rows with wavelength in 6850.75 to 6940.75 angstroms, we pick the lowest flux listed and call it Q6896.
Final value 4.64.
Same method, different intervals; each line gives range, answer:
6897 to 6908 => 5.48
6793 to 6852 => 4.99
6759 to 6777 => 5.91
